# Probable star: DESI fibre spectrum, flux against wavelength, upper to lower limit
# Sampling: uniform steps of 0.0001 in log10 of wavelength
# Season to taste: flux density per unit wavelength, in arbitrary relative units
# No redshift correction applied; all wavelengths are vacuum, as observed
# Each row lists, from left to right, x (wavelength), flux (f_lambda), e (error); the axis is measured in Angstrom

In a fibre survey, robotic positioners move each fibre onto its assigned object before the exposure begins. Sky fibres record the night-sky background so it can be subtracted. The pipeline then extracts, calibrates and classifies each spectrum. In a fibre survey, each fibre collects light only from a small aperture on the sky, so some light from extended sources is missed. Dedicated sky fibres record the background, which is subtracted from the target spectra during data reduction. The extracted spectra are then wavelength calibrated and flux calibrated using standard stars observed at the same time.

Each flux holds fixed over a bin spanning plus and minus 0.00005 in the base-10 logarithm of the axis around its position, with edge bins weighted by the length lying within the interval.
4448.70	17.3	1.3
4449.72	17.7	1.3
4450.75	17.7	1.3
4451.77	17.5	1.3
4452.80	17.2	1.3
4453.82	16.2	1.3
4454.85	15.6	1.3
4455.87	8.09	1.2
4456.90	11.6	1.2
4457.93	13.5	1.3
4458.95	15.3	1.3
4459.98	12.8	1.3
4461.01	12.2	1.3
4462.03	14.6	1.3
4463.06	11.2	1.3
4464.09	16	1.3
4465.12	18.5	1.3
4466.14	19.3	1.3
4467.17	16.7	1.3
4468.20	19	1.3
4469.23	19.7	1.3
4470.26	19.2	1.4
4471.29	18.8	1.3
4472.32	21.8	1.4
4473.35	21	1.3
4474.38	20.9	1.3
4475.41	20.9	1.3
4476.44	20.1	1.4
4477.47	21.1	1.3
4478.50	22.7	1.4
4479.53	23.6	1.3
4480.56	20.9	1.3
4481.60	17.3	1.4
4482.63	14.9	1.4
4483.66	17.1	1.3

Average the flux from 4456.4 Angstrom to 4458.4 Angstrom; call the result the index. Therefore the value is 12.5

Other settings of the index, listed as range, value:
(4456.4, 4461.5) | 13.1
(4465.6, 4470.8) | 18.8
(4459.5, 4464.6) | 13.4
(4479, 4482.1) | 20.6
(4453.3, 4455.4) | 15.8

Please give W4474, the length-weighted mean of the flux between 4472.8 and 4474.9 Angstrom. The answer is 21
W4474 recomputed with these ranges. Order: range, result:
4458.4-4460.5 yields 14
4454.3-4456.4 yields 11.9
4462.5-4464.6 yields 13.6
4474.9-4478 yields 20.7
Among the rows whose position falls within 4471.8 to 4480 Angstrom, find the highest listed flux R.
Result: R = 23.6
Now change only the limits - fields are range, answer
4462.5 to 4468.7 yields 19.3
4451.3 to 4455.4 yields 17.5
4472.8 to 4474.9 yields 21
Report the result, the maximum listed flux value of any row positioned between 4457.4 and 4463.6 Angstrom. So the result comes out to 15.3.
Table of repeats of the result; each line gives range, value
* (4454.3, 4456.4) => 15.6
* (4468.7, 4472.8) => 21.8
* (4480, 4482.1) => 20.9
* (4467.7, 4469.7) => 19.7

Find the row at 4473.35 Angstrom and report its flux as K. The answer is 21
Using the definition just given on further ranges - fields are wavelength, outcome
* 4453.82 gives 16.2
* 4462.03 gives 14.6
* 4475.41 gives 20.9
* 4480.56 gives 20.9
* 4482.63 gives 14.9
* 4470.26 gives 19.2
